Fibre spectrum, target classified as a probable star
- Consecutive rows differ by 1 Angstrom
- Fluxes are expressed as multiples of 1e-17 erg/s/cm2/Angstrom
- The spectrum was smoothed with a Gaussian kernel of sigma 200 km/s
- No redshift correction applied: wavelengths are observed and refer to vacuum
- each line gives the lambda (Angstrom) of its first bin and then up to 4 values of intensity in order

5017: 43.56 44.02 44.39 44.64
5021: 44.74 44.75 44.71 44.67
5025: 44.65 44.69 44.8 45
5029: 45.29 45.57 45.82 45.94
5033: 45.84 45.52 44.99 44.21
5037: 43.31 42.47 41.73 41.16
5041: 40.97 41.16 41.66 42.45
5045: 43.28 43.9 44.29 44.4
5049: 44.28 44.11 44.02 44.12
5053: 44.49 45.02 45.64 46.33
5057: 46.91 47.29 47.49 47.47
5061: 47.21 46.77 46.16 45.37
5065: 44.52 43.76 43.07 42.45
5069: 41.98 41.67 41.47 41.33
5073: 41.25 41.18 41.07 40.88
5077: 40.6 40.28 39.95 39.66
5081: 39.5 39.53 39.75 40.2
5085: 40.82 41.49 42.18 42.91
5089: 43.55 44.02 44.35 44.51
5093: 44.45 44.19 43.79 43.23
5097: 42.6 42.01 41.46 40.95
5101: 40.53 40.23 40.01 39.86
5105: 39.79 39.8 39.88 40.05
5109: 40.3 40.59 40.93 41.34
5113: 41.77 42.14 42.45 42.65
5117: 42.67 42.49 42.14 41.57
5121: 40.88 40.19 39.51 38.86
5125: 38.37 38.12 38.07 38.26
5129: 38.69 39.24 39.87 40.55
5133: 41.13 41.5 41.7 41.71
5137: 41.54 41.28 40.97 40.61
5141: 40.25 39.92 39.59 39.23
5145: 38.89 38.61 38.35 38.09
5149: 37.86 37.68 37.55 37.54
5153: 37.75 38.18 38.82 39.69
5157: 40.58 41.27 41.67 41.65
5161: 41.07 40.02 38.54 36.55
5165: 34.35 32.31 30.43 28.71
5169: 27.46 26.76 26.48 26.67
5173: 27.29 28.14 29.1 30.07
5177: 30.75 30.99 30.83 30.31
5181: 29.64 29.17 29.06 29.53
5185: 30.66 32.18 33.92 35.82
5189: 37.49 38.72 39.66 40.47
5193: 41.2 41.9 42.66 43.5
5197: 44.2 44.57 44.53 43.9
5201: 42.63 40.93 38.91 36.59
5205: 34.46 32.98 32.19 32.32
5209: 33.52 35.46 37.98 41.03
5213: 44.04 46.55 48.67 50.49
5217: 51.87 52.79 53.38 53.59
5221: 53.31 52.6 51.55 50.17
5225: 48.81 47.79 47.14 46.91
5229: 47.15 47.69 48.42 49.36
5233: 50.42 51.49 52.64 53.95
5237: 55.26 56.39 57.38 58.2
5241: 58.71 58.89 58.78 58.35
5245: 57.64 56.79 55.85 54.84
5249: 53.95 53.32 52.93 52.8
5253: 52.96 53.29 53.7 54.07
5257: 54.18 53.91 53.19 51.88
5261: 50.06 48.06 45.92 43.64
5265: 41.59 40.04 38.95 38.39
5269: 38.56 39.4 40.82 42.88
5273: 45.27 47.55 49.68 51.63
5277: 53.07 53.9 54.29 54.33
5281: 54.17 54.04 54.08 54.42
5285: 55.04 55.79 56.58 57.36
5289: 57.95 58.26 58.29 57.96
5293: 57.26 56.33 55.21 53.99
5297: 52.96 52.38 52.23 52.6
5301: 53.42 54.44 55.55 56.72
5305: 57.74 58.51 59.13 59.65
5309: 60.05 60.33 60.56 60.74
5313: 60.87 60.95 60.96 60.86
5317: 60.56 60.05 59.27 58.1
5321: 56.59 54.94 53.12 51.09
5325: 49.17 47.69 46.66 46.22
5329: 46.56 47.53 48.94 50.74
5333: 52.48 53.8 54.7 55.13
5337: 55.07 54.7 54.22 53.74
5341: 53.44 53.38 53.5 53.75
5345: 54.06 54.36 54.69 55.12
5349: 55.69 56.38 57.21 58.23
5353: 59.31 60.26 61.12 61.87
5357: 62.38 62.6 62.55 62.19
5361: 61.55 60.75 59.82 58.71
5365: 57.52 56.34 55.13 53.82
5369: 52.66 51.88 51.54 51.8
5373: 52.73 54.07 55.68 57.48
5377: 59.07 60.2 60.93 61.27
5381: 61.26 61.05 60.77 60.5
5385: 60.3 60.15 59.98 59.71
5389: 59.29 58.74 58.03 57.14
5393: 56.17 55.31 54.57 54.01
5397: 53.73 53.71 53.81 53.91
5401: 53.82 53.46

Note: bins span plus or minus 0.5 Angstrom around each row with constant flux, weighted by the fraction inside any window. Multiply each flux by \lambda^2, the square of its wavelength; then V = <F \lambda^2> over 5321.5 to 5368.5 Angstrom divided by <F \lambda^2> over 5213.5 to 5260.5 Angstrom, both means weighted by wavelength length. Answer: 1.09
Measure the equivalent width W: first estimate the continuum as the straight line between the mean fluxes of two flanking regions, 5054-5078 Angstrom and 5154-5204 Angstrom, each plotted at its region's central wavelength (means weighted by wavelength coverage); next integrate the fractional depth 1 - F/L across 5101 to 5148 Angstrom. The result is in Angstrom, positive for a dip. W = -0.83 Angstrom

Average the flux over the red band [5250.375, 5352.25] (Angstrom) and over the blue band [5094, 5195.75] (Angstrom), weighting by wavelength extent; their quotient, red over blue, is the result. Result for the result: 1.4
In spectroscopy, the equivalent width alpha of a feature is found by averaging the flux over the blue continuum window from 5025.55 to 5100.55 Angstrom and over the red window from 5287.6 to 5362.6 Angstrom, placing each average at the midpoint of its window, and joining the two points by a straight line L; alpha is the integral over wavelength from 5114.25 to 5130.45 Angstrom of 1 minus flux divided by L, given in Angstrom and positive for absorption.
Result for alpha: 2.1 Angstrom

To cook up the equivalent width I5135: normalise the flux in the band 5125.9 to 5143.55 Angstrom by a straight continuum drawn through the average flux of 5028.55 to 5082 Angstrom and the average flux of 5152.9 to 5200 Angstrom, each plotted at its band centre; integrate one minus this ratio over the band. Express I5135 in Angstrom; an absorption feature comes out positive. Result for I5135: -1.0 Angstrom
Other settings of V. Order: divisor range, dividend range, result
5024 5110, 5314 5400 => 1.46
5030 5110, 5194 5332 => 1.28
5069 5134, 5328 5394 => 1.52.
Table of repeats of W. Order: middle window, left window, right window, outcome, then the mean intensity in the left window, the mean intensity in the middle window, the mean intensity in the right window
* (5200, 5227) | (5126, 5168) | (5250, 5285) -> 0.4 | 38.9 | 44.1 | 49.2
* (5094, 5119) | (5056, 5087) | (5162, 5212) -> -0.7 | 42.8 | 41.4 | 34.7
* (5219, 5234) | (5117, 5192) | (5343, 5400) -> -2.2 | 36.6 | 49.8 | 57.5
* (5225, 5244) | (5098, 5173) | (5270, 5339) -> -1.9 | 38.8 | 52.6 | 54.4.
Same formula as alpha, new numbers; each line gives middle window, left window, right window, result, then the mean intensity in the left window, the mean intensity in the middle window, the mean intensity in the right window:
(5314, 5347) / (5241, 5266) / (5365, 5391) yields 1.2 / 52.8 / 53.7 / 57.5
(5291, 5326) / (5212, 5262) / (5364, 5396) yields -1.2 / 52.5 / 56.8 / 57.2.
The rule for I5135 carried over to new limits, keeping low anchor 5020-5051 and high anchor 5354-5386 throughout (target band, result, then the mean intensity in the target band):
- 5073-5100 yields 2.6 Angstrom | 41.8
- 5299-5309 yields -0.1 Angstrom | 56.4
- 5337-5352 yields 0.7 Angstrom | 54.7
